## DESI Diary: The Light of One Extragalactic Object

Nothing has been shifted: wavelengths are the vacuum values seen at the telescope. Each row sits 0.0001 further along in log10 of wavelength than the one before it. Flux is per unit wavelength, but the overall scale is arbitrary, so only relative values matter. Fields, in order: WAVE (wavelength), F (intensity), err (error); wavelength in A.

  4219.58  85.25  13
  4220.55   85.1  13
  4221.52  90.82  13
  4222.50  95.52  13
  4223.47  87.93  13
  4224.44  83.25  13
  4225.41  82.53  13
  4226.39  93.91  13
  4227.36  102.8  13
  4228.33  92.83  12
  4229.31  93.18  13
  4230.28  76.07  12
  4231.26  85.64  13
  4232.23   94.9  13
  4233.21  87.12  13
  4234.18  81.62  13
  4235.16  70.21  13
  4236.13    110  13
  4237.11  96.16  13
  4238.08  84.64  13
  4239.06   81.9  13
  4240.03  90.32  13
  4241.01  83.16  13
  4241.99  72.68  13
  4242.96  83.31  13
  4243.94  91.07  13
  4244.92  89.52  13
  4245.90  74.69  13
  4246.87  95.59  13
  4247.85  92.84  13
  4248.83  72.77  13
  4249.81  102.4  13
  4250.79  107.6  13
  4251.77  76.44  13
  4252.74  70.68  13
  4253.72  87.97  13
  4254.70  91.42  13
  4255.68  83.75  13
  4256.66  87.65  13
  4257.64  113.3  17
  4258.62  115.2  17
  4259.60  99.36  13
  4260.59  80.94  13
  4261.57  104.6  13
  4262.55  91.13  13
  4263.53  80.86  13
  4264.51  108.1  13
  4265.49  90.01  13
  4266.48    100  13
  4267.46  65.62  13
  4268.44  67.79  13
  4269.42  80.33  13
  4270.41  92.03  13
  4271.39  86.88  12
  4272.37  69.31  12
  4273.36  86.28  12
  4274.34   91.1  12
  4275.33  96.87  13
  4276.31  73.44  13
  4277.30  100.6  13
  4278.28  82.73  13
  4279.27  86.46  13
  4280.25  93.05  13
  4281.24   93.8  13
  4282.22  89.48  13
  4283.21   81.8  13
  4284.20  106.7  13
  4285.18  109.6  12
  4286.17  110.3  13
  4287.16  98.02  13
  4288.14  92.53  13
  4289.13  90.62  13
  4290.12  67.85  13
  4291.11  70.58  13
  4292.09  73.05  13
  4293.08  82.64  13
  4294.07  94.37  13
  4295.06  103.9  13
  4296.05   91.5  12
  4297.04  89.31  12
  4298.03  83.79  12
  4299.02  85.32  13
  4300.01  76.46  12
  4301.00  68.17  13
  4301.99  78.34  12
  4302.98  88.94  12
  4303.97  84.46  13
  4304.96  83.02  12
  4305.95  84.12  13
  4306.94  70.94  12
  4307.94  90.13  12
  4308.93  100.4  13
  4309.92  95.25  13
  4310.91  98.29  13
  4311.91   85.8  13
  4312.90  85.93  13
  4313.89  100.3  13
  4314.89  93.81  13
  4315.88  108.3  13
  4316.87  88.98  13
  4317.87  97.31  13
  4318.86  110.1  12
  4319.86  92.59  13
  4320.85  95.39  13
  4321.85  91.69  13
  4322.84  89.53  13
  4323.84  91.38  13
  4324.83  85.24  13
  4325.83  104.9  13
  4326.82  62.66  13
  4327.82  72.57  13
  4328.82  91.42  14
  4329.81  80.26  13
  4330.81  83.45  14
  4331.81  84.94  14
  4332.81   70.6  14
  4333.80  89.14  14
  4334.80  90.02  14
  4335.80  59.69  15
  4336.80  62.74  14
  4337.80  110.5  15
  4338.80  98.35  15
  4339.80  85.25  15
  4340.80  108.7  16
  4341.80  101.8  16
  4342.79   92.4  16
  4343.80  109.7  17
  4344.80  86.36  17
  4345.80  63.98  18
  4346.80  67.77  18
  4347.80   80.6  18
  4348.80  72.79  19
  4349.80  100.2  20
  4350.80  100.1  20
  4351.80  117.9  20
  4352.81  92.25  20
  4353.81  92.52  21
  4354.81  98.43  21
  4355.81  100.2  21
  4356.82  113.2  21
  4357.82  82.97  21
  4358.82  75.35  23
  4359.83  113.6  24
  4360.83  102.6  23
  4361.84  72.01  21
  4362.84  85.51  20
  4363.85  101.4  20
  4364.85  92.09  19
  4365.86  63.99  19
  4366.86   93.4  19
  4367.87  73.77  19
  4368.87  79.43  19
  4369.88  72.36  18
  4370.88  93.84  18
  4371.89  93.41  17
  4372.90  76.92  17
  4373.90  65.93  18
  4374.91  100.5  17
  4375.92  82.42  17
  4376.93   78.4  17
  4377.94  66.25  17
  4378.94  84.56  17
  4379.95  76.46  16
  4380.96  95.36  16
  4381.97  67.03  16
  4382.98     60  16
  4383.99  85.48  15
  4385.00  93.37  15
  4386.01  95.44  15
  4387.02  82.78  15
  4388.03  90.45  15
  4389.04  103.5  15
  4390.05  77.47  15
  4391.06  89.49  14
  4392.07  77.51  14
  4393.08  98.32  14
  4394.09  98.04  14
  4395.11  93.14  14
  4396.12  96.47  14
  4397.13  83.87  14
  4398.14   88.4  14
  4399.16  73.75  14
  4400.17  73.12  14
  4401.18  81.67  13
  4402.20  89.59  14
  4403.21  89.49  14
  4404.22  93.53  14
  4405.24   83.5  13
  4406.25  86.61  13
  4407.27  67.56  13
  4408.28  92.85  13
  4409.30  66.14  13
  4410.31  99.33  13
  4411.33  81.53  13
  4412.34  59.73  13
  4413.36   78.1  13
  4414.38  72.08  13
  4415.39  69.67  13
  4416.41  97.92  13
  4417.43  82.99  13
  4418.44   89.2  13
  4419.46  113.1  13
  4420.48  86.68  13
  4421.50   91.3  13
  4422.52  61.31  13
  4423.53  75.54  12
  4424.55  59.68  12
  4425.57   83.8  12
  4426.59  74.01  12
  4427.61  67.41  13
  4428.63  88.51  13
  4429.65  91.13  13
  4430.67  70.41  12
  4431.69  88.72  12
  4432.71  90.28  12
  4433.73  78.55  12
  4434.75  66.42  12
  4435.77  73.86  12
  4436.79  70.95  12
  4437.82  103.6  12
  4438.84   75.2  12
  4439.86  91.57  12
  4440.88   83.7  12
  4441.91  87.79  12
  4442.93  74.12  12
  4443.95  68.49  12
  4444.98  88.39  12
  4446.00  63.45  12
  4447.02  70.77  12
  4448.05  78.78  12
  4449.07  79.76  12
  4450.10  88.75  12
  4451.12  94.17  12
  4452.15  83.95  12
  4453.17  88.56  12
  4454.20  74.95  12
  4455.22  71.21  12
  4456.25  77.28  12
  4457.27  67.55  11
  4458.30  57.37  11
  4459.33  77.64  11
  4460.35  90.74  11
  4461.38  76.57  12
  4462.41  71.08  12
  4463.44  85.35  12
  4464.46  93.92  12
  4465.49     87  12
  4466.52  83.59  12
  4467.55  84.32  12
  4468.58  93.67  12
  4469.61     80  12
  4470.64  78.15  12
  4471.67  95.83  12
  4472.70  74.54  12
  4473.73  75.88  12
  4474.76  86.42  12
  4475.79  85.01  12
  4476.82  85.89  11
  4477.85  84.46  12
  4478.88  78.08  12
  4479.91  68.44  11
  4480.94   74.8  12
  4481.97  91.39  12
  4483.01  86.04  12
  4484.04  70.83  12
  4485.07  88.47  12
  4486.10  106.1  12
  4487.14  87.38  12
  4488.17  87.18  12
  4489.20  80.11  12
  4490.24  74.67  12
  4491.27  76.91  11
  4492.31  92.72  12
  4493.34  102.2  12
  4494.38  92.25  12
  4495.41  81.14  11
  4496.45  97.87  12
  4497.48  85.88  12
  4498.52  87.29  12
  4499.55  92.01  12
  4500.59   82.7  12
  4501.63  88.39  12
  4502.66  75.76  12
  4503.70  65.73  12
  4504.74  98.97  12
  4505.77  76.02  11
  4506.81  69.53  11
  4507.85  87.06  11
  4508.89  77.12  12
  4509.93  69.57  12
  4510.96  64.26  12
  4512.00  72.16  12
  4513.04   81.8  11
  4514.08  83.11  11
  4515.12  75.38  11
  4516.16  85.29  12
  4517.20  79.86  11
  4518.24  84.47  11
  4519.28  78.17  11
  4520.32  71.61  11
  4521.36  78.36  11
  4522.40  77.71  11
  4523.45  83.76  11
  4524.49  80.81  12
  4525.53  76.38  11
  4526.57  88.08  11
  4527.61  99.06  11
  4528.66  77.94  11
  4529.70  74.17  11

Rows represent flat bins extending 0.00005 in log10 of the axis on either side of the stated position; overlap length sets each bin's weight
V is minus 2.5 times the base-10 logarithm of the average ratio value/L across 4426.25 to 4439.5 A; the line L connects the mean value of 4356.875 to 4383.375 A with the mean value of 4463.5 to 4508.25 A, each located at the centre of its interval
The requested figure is 0.05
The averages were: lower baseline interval 83.3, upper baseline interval 84.5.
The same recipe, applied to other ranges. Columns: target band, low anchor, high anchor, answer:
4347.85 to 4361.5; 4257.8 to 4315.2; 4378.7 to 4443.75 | -0.13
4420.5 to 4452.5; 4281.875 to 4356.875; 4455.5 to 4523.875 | 0.06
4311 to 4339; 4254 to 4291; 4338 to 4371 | 0.03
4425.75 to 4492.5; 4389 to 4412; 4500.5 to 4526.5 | 0.01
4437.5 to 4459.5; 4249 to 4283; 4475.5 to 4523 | 0.06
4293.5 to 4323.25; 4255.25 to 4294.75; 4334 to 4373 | -0.01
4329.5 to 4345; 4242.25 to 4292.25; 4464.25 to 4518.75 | -0.01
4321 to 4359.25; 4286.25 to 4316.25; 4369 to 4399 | -0.03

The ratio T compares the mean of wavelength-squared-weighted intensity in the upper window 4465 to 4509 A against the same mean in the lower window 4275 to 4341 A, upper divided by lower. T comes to 1.03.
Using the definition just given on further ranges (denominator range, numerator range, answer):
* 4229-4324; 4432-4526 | 1.00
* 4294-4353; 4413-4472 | 0.96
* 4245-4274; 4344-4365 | 1.07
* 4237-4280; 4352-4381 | 1.04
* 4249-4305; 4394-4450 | 0.98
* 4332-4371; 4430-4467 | 0.94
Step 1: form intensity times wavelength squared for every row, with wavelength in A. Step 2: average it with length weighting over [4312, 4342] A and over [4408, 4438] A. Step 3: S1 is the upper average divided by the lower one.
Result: 0.94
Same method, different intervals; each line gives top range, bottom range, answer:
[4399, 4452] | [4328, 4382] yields 0.96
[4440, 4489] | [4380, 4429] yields 1.01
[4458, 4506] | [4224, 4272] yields 1.05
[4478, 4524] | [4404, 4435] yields 1.05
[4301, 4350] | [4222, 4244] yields 1.05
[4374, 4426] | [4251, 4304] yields 1.00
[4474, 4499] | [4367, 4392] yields 1.08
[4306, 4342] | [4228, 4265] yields 1.04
